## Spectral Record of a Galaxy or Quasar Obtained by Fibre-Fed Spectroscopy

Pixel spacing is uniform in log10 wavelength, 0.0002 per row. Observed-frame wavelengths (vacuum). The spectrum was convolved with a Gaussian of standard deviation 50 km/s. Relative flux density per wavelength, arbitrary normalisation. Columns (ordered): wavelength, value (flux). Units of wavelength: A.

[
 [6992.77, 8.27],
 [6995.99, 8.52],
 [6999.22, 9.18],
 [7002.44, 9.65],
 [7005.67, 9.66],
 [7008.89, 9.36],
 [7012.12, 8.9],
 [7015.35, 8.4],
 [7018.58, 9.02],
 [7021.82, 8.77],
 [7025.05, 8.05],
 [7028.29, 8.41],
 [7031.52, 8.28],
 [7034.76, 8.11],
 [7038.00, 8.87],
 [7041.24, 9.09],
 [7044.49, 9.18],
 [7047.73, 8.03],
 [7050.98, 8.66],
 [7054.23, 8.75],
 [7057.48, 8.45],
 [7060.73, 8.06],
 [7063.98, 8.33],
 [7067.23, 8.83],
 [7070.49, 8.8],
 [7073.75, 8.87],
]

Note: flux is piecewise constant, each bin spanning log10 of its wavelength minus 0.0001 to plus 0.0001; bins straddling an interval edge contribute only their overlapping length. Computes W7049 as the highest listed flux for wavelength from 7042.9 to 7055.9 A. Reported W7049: 9.18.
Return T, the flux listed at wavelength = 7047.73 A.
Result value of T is 8.03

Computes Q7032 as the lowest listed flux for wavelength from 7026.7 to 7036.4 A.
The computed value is 8.11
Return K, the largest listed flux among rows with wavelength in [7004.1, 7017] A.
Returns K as 9.66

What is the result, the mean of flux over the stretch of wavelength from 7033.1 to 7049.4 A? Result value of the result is 8.65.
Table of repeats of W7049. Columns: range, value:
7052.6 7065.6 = 8.75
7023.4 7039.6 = 8.87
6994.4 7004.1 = 9.65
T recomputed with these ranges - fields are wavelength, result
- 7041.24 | 9.09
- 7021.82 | 8.77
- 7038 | 8.87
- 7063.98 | 8.33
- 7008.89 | 9.36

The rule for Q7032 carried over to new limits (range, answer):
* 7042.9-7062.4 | 8.03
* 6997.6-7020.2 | 8.4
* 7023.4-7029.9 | 8.05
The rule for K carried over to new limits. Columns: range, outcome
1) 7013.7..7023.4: 9.02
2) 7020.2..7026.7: 8.77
